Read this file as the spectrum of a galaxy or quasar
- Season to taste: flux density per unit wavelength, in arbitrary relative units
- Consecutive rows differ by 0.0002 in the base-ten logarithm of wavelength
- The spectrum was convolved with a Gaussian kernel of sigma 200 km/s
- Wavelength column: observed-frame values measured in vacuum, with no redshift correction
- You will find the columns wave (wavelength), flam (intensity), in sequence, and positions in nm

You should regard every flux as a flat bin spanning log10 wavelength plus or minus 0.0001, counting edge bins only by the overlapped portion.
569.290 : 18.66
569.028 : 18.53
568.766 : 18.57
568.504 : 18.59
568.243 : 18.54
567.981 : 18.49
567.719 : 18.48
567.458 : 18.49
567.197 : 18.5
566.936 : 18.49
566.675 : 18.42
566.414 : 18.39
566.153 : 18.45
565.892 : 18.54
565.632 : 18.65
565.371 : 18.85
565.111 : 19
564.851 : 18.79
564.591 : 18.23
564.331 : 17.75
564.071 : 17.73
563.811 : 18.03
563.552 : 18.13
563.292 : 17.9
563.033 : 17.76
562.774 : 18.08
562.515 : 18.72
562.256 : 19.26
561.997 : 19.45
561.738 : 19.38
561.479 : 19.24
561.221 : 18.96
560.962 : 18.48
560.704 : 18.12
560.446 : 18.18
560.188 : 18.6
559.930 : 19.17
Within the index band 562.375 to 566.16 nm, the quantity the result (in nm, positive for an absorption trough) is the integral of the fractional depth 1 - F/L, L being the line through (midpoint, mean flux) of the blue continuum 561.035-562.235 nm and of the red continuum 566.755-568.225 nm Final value 0.12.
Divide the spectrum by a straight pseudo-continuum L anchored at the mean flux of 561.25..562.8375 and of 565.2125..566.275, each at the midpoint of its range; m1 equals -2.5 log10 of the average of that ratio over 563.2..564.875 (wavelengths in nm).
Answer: 0.05 mag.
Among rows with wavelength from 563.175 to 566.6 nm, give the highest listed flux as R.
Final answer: 19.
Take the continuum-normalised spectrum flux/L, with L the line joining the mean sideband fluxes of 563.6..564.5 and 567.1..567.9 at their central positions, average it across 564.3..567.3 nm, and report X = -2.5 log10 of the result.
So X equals -0.02 mag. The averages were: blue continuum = 17.9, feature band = 18.5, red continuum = 18.5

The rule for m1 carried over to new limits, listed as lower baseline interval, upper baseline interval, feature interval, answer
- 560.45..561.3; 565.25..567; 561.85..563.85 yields 0.002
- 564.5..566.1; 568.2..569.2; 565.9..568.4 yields 0.009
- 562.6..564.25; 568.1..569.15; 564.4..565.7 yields -0.030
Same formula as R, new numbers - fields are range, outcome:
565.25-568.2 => 18.85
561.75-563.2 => 19.45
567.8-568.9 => 18.59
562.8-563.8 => 18.13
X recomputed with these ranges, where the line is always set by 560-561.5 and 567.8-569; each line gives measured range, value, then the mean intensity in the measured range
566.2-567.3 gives 0.006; 18.4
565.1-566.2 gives -0.008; 18.7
